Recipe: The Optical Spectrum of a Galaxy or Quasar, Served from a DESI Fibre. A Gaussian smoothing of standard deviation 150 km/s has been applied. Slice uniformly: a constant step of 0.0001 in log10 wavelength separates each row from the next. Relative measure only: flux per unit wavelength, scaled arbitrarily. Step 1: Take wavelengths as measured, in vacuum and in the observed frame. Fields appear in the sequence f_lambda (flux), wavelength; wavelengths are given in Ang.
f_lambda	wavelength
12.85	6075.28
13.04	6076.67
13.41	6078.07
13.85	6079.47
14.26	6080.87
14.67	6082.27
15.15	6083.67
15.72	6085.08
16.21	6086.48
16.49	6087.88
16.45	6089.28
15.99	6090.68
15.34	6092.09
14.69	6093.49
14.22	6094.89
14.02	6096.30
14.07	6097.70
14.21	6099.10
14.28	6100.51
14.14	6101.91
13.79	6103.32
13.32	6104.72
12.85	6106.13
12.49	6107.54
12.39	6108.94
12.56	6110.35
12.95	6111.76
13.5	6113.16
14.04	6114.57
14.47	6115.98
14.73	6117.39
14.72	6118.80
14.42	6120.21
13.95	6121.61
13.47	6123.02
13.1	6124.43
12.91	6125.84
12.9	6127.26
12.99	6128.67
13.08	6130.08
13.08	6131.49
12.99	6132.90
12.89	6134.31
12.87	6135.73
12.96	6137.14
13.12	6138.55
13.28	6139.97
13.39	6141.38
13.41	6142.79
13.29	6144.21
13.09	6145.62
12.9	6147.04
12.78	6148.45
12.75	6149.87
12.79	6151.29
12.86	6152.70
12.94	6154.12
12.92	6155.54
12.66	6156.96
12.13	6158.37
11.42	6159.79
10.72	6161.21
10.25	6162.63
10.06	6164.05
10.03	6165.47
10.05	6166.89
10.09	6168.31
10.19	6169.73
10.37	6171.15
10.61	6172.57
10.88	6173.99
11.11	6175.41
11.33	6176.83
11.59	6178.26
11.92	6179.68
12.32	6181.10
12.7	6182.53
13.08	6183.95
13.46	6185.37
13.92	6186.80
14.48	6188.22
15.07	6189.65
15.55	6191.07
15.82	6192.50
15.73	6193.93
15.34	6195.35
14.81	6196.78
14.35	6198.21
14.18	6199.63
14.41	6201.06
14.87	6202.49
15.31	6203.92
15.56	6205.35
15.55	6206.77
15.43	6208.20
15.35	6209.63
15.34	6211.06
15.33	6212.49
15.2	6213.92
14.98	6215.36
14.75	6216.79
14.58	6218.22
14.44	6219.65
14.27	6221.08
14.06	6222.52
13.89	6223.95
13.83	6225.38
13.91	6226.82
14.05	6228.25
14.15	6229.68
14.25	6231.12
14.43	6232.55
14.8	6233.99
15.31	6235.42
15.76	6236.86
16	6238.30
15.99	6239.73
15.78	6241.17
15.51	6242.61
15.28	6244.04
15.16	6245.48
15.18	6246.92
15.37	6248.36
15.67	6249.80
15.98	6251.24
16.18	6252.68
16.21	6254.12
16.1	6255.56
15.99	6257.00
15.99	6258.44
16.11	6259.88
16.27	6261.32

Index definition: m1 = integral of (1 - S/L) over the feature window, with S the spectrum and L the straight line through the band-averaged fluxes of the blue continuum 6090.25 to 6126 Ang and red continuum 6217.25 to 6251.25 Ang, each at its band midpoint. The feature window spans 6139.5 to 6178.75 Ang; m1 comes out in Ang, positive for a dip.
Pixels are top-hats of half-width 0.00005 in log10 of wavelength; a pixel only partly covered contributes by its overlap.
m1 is 6.9 Ang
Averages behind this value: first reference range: 13.9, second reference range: 14.9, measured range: 11.8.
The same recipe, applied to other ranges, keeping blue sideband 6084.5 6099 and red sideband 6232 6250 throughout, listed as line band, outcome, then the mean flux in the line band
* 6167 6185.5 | 4.8 Ang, 11.4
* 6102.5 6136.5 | 4.3 Ang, 13.4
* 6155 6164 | 2.2 Ang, 11.5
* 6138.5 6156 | 2.6 Ang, 13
